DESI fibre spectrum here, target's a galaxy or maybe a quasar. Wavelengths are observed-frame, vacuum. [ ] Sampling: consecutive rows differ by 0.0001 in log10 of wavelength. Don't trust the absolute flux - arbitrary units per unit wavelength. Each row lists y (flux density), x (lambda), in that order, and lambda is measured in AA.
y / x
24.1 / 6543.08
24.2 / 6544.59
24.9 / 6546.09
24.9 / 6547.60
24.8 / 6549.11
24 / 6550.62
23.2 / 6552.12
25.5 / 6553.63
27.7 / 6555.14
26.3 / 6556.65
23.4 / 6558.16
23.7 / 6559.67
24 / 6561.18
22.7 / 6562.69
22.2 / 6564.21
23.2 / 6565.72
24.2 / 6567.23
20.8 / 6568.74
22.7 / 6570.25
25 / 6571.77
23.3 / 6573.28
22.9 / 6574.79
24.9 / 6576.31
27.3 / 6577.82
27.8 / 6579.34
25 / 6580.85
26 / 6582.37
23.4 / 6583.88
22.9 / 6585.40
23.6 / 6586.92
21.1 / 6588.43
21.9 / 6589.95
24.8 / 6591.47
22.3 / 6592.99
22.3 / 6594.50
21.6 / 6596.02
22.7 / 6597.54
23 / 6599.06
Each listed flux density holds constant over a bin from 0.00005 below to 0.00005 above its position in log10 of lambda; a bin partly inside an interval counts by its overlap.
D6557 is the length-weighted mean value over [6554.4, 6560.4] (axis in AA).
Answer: 25.3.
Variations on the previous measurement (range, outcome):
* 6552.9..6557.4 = 26.5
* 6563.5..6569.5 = 22.6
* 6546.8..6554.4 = 24.5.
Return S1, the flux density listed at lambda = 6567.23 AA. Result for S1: 24.2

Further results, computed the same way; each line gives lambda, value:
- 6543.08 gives 24.1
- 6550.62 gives 24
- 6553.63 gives 25.5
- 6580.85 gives 25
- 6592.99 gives 22.3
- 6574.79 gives 22.9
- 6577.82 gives 27.3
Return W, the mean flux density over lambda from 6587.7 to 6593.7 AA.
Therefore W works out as 22.5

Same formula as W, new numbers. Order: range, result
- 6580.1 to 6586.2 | 24.3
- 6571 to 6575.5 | 23.7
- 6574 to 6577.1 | 24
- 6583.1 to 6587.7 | 23.3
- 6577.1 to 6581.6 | 26.7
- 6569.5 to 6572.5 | 23.8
